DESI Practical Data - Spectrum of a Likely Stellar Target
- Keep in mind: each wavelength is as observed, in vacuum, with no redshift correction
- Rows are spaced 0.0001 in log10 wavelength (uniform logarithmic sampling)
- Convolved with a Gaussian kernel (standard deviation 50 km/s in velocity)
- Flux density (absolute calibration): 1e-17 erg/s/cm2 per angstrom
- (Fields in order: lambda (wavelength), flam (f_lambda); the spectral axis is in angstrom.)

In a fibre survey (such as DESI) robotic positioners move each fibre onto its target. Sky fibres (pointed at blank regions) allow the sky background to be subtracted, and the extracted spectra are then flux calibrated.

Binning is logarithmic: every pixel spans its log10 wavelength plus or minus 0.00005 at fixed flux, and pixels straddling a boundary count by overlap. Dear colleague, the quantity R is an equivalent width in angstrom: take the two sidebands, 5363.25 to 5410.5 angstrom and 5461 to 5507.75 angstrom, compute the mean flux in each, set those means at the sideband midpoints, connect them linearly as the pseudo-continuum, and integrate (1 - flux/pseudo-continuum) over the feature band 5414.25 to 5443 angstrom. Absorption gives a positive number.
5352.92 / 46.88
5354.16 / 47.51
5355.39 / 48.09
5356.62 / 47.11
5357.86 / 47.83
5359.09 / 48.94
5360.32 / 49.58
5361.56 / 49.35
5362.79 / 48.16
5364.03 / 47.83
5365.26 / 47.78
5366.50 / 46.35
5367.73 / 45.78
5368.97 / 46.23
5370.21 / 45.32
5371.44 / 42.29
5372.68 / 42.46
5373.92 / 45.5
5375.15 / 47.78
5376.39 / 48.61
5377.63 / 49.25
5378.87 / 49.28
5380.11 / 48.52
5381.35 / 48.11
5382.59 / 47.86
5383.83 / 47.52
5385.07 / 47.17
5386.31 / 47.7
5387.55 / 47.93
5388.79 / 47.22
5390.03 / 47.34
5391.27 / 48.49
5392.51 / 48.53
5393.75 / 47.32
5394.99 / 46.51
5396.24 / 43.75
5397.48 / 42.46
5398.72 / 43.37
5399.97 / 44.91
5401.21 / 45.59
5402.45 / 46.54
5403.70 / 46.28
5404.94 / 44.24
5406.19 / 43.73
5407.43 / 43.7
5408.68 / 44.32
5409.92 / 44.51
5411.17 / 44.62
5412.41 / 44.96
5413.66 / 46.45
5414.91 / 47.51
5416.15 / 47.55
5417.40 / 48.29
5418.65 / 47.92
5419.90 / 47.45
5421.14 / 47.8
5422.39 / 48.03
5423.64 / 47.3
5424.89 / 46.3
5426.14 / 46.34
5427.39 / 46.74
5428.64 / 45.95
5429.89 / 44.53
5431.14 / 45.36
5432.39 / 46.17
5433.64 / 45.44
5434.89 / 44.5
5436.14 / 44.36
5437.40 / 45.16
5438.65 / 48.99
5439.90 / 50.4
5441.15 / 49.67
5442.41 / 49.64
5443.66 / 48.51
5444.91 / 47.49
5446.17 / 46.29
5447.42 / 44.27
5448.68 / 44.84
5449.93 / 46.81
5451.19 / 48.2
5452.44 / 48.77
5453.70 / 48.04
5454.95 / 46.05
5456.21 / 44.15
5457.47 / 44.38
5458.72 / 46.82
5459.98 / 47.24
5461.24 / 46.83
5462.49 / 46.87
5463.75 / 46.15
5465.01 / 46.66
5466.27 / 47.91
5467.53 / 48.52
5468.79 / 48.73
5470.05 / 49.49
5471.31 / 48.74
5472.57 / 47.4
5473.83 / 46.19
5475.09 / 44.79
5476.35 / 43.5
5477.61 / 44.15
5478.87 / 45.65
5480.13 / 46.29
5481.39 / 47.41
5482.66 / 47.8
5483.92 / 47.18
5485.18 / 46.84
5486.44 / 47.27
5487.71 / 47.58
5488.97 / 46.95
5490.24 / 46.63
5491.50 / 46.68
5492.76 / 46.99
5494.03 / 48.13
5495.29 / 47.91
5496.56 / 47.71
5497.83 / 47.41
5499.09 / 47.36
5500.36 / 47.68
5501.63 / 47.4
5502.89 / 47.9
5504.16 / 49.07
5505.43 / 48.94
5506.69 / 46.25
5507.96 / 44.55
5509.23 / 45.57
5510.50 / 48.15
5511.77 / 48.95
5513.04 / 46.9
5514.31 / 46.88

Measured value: -0.23 angstrom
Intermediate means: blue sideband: 46.3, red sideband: 47.1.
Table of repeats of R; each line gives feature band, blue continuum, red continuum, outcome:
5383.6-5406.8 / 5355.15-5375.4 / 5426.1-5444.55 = 0.35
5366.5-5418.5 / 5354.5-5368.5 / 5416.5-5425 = 1.64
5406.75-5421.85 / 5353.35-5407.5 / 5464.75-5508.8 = 0.20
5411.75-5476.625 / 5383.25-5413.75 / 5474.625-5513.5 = -0.72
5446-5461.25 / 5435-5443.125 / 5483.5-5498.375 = 0.42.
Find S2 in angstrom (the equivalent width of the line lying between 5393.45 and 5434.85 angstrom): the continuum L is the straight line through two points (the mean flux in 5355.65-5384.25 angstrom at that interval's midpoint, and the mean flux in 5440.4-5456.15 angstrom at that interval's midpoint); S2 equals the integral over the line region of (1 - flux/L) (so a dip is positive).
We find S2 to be 1.3 angstrom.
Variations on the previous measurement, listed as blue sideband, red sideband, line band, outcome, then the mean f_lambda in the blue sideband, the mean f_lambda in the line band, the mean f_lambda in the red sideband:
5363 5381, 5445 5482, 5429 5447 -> -0.1 angstrom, 46.7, 46.9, 46.6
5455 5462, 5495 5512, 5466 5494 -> -0.2 angstrom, 45.9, 47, 47.4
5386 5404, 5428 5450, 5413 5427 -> -0.3 angstrom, 46.2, 47.3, 46.6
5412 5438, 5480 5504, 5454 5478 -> 0.2 angstrom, 46.4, 46.6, 47.4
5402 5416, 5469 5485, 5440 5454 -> -0.5 angstrom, 45.2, 47.6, 46.6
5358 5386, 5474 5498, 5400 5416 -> 0.6 angstrom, 47.3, 45.3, 46.7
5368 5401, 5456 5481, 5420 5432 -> 0.0 angstrom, 46.6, 46.5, 46.6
